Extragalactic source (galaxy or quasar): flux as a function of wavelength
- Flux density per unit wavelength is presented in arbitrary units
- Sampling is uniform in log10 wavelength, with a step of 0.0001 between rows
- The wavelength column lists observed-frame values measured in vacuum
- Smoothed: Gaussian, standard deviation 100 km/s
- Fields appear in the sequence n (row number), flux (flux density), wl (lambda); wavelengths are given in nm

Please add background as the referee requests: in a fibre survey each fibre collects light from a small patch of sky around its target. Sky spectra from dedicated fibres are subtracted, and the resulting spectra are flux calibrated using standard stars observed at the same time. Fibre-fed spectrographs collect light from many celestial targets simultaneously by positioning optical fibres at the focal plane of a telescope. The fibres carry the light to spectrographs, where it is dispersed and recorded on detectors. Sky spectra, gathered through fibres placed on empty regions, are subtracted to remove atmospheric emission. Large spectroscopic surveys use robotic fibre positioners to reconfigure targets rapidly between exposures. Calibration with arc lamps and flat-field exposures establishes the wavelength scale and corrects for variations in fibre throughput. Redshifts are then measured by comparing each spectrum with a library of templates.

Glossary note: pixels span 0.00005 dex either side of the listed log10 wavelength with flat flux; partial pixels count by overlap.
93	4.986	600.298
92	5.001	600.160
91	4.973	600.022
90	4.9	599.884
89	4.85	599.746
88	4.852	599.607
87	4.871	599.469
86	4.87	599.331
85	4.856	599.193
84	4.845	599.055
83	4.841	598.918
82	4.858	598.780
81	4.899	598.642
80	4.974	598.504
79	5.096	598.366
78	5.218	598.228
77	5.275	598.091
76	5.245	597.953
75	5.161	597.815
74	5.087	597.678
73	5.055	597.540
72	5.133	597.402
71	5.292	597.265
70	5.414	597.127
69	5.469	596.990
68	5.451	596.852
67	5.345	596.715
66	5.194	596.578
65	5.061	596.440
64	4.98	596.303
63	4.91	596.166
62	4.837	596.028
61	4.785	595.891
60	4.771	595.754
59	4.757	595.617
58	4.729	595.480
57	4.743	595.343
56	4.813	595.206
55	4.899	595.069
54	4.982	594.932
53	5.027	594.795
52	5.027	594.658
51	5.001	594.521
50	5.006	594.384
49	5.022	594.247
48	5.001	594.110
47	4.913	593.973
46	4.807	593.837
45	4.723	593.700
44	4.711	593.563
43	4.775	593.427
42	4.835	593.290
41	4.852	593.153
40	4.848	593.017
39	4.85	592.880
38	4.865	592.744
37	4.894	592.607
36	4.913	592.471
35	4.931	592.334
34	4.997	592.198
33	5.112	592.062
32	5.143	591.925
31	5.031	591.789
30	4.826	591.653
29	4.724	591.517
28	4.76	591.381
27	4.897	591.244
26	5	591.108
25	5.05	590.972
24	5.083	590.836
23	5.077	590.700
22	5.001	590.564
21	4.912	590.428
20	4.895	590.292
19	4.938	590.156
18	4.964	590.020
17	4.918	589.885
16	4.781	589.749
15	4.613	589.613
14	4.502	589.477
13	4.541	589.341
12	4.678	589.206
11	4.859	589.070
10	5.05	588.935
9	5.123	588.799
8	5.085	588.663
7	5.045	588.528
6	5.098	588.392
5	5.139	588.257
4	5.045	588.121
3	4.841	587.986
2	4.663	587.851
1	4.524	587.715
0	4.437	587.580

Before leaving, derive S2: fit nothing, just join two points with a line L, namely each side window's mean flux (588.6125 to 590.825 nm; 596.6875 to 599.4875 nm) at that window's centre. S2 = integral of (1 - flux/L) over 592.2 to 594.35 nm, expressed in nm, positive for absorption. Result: 0.05 nm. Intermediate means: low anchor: 4.87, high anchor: 5.11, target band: 4.87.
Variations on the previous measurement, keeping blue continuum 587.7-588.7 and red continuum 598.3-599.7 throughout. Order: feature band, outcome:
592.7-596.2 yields 0.036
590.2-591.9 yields -0.004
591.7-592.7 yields -0.014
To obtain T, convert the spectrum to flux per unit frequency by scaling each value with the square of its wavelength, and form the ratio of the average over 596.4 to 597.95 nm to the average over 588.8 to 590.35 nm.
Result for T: 1.12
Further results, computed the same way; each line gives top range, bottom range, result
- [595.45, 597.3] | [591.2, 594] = 1.05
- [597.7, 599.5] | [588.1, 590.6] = 1.05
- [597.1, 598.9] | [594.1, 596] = 1.06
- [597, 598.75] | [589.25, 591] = 1.09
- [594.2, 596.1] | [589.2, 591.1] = 1.02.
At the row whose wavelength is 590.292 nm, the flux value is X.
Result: 4.895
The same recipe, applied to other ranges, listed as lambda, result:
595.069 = 4.899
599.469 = 4.871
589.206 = 4.678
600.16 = 5.001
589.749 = 4.781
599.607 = 4.852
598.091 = 5.275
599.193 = 4.856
